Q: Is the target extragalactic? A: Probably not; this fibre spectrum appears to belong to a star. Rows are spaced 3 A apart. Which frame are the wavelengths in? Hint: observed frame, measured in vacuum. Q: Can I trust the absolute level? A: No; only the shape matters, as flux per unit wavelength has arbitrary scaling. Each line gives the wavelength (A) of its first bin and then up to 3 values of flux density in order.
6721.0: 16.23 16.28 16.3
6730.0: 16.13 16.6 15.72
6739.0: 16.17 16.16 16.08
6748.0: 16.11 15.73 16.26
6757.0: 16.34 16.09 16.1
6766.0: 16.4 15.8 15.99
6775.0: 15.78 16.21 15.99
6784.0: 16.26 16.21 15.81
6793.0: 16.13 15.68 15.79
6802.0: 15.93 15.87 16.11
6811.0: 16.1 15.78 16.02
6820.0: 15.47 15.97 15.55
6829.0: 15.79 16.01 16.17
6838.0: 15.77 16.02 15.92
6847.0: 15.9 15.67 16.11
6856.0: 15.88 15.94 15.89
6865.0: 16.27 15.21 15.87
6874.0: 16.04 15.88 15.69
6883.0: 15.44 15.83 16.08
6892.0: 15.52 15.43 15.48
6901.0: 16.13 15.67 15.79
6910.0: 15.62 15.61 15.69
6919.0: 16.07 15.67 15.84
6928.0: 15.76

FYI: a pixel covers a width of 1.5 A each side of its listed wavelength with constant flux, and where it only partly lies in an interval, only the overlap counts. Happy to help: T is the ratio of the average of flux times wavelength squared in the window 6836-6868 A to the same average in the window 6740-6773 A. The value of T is 1.02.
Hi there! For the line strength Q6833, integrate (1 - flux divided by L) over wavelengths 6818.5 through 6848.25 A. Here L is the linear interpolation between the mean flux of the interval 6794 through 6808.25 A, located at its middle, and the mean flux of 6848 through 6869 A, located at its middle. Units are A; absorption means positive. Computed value 0.0 A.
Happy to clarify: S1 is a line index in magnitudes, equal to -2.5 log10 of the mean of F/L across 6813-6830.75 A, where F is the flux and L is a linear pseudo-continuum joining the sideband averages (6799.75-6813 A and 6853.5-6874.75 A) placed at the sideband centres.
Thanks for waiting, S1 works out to 0.01 mag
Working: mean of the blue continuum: 16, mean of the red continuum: 15.9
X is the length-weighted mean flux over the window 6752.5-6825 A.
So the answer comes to 16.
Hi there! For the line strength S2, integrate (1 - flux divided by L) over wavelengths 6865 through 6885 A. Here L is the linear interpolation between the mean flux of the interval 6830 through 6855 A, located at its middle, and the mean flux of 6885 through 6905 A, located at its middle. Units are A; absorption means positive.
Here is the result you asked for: 0.1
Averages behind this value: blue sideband 15.9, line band 15.7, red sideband 15.7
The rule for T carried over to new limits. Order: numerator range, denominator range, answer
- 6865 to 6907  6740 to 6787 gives 1.01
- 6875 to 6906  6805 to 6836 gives 1.01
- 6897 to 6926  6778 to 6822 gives 1.02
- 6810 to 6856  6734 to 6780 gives 1.01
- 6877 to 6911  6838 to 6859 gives 1.00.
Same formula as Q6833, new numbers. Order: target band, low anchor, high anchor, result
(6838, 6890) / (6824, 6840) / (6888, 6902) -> -0.2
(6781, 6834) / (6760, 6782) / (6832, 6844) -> 0.3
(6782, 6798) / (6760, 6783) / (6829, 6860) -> 0.0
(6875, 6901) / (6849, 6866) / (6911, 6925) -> 0.3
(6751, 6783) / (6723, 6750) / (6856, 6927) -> 0.0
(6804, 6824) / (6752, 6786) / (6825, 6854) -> 0.1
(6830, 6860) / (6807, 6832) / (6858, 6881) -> -0.2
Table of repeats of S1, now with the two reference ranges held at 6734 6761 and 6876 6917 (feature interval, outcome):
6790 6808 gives 0.004 mag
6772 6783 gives 0.000 mag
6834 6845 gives -0.008 mag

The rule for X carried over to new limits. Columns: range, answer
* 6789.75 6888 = 15.9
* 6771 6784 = 16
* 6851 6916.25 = 15.8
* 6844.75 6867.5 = 15.9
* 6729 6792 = 16.1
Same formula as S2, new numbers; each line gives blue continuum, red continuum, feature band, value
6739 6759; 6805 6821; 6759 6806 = 0.0 A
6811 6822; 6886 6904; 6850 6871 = -0.1 A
